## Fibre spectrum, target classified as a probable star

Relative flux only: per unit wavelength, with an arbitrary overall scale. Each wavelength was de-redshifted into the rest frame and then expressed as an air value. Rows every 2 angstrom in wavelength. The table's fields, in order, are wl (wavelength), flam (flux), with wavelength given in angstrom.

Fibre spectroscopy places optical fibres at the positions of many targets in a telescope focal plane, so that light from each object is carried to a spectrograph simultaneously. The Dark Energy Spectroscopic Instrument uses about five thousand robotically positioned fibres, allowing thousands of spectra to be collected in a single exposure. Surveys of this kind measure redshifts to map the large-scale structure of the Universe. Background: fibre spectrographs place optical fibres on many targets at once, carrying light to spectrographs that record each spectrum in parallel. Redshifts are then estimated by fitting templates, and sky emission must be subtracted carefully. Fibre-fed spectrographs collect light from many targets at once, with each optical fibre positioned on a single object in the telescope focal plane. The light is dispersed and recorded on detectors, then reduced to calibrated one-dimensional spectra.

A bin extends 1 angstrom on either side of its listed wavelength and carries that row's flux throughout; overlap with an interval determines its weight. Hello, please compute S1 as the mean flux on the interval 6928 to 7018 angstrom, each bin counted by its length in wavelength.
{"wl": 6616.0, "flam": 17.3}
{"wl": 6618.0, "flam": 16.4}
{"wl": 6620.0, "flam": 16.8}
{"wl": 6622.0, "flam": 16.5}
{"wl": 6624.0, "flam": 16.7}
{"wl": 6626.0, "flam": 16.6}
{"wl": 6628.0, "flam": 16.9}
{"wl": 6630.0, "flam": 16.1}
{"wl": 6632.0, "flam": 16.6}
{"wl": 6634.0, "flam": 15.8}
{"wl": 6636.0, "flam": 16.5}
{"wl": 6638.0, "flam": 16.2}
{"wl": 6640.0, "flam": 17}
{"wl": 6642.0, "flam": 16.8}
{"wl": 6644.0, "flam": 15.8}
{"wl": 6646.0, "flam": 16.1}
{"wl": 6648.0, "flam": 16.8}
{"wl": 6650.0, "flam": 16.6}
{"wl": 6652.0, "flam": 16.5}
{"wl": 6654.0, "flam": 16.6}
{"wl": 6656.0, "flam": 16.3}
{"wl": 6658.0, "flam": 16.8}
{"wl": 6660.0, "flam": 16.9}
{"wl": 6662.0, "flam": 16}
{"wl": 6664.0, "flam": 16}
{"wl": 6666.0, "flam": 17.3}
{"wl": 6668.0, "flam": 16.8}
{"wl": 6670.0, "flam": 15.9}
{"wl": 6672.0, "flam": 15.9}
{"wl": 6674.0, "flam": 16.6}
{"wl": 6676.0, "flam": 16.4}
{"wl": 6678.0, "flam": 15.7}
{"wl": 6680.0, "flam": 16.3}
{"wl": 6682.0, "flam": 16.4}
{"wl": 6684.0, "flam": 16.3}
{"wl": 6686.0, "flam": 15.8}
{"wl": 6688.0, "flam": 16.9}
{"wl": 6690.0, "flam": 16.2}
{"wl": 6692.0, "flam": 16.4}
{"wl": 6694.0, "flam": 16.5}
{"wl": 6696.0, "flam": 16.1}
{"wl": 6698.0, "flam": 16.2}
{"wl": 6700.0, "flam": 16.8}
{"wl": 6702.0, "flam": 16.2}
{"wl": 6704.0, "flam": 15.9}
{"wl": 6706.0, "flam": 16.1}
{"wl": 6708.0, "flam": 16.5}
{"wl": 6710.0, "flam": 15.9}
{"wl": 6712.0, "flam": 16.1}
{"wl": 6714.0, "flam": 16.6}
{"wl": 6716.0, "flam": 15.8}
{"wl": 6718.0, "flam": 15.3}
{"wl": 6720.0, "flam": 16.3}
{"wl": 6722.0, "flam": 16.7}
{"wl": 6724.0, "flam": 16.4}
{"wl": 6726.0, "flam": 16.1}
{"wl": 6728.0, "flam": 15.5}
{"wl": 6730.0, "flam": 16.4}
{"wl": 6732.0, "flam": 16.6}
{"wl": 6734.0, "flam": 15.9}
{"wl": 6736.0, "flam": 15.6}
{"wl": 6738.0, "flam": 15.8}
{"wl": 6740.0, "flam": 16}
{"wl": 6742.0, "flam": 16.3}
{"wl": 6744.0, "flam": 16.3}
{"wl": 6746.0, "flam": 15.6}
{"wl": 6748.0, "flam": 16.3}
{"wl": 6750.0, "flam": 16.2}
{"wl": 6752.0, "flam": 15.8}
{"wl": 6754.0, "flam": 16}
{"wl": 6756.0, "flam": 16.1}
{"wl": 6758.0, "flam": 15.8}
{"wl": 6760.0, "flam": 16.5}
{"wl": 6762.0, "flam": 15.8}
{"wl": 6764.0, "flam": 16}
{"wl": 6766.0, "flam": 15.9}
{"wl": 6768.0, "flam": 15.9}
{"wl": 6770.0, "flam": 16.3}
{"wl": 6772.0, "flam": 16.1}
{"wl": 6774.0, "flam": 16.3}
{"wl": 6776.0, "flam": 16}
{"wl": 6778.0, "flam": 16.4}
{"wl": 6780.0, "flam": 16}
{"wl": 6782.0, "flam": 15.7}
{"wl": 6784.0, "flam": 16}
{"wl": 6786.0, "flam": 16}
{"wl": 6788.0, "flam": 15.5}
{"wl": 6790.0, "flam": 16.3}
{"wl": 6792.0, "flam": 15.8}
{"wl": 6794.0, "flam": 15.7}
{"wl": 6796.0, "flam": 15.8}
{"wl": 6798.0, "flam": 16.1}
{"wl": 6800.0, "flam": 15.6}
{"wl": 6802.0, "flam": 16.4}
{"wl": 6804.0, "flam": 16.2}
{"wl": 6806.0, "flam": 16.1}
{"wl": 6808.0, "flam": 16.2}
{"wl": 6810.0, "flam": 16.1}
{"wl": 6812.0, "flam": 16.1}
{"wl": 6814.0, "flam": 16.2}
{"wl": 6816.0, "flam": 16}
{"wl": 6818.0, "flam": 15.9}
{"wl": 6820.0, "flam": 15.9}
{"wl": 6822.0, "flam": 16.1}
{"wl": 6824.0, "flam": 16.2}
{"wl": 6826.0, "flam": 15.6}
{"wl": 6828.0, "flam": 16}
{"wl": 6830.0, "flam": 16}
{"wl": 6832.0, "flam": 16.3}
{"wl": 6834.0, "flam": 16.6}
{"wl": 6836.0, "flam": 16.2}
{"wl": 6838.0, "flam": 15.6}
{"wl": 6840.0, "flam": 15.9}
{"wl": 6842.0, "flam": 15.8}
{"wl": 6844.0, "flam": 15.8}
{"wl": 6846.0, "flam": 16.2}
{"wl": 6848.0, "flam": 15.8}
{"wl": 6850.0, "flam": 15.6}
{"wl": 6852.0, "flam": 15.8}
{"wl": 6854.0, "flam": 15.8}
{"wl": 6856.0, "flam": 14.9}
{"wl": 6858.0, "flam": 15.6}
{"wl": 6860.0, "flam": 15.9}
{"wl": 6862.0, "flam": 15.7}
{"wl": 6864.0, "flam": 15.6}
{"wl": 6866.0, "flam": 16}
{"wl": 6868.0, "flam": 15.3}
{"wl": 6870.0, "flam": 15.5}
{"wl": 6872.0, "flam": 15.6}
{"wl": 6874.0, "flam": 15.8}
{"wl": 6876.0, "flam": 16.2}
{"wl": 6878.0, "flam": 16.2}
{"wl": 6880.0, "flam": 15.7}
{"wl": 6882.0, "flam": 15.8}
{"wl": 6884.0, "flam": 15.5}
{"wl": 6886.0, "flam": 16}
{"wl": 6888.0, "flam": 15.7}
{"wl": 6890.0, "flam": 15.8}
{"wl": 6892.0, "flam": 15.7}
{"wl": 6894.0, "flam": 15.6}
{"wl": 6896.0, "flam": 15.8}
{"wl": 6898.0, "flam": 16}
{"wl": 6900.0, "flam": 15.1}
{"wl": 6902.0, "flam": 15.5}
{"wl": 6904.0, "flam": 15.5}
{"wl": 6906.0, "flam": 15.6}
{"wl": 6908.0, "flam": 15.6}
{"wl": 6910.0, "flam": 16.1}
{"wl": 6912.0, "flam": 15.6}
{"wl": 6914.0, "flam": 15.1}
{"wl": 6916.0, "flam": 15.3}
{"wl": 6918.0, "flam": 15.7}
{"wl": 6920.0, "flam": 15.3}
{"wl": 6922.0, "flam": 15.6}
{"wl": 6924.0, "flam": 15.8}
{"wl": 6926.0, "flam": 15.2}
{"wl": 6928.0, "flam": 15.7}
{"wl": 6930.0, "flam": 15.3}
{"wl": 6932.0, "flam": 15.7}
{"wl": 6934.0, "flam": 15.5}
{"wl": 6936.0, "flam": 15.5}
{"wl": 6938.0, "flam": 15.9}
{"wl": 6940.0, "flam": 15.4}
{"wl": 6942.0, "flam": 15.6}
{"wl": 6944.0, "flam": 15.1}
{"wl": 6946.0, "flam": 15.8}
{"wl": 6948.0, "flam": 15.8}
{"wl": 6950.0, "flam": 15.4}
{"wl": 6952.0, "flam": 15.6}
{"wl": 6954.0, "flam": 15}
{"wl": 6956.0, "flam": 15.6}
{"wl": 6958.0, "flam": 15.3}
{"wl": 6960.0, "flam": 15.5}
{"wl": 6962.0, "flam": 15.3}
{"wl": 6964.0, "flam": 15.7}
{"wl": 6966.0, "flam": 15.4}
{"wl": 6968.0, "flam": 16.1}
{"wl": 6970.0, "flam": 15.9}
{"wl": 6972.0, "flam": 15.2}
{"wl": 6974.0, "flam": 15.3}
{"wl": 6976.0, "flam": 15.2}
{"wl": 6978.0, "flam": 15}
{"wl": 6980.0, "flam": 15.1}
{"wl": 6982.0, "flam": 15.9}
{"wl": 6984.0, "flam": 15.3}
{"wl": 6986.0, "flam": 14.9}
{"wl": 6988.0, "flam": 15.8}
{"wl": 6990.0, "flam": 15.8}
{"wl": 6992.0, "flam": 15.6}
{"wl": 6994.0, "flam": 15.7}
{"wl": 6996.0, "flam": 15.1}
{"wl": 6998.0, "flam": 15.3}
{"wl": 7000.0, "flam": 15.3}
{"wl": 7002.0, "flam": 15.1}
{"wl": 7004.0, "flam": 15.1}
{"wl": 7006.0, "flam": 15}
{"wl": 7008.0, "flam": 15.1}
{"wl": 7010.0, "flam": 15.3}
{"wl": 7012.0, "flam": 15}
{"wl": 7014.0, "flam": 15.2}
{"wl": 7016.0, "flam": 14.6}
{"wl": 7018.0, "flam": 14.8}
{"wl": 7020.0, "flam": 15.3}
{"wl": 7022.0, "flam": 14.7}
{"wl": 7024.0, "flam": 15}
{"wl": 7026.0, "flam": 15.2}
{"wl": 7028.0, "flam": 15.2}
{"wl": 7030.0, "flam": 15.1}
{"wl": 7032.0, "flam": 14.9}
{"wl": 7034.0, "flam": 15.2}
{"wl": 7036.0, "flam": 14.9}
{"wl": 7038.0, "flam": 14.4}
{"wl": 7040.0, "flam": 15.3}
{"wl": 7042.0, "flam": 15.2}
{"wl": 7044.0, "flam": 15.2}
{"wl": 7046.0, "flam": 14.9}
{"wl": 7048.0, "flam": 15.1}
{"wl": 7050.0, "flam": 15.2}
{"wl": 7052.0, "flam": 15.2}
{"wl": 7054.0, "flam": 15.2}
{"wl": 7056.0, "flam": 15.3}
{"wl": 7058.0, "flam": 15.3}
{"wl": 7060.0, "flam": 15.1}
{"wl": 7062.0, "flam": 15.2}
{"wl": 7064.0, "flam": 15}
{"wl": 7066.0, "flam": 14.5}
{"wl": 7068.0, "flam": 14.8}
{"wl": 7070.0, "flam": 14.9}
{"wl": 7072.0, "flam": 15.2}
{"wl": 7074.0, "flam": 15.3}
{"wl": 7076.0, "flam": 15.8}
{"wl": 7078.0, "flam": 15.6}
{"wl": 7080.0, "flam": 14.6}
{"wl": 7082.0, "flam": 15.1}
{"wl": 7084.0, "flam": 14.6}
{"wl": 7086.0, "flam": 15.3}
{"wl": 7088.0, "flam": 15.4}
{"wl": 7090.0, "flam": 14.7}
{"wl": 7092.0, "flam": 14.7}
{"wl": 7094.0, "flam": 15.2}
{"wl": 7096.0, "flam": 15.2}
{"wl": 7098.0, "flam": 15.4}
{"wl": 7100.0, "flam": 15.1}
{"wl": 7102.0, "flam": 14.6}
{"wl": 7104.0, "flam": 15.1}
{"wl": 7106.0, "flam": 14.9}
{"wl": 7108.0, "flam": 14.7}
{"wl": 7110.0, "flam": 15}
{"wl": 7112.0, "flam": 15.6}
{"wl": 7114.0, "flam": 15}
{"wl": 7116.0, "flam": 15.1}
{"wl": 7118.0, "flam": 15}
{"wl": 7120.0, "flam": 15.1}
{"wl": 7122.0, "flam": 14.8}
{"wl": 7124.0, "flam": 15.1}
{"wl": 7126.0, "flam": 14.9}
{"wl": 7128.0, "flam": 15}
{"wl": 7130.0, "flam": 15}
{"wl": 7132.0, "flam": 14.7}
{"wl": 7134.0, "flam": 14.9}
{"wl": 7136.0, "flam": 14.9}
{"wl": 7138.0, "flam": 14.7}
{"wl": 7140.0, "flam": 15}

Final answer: 15.4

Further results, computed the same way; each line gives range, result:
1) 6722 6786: 16.1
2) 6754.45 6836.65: 16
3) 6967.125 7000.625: 15.4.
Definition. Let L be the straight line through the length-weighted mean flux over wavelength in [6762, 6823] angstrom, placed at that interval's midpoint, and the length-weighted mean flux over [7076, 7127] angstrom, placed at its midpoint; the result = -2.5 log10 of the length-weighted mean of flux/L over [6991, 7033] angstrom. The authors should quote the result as 0.01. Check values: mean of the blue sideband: 16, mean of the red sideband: 15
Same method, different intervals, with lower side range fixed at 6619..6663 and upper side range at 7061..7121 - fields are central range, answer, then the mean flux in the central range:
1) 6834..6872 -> 0.01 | 15.7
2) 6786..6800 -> 0.01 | 15.9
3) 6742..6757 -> 0.01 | 16.1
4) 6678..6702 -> 0.00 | 16.3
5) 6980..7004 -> 0.00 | 15.4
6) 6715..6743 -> 0.01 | 16.1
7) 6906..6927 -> 0.01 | 15.5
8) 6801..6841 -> -0.01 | 16.1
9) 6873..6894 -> -0.01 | 15.8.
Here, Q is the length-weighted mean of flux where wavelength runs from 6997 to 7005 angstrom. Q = 15.2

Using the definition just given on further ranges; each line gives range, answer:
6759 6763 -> 16.1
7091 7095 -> 14.9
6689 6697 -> 16.3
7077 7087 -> 15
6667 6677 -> 16.3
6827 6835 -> 16.2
